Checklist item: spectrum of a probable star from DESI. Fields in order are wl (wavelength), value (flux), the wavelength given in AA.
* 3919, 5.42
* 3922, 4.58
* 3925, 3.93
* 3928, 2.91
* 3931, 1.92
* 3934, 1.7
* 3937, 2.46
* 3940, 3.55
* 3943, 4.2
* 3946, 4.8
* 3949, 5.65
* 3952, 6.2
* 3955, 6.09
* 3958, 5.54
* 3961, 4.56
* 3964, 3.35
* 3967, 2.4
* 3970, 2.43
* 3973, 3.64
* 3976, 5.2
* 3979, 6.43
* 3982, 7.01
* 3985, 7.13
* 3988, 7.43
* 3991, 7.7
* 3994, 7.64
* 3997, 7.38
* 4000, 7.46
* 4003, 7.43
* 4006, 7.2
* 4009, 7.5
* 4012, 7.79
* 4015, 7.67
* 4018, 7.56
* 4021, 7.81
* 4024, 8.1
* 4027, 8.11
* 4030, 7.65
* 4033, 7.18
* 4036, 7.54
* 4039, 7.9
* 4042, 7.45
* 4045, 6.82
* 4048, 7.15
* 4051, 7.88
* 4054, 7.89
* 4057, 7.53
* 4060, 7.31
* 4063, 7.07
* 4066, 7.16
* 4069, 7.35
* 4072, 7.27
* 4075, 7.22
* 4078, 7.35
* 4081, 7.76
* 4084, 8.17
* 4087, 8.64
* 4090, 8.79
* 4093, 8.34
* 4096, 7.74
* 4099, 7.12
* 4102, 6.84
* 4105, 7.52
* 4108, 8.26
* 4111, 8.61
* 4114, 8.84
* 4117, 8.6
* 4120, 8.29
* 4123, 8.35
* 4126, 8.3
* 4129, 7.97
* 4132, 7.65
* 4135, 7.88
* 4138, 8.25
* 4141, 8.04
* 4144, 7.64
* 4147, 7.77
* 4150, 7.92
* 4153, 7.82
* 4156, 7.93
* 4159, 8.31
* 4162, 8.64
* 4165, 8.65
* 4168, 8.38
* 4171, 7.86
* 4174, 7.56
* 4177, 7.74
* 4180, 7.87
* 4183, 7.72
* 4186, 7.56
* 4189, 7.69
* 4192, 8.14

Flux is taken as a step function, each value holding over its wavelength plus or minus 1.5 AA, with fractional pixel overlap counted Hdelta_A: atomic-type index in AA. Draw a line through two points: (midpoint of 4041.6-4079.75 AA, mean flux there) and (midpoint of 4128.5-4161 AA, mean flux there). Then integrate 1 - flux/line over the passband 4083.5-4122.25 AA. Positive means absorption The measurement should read -2.53 AA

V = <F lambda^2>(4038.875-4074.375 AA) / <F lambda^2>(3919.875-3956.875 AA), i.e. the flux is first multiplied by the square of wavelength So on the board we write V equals 1.9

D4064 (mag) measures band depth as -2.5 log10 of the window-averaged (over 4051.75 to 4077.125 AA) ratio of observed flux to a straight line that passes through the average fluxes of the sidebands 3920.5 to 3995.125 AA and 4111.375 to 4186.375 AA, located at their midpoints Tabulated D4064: -0.12 mag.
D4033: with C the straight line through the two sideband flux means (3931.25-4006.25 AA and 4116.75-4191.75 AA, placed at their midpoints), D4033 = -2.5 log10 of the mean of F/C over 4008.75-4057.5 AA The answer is -0.22 mag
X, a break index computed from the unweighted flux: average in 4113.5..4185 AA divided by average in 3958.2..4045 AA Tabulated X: 1.21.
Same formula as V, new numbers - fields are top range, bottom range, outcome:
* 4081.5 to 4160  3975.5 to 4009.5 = 1.20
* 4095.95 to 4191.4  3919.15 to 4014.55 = 1.64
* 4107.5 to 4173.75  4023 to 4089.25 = 1.12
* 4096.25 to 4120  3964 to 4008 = 1.39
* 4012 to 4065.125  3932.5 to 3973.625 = 1.95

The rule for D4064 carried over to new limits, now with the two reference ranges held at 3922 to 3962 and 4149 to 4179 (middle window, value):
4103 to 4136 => -0.128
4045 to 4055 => -0.234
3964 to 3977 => 0.359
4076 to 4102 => -0.173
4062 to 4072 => -0.137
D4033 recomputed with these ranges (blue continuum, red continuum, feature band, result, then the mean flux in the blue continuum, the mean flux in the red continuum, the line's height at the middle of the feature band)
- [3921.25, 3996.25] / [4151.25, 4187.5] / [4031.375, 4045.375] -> -0.23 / 4.77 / 8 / 5.99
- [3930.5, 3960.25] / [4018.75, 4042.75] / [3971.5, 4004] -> -0.12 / 4.3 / 7.72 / 6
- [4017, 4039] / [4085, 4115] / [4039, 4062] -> 0.05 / 7.72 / 8.06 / 7.83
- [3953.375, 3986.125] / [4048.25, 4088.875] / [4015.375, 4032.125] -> -0.22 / 4.87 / 7.58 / 6.35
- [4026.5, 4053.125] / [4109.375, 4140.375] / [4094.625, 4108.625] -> 0.09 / 7.51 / 8.27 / 8.06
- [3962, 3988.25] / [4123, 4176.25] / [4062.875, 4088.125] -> -0.13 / 4.88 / 8.04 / 6.7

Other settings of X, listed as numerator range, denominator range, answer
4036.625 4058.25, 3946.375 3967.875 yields 1.54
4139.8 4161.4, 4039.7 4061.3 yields 1.07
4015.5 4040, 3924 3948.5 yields 2.36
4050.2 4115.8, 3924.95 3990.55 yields 1.71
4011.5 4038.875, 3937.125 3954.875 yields 1.61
